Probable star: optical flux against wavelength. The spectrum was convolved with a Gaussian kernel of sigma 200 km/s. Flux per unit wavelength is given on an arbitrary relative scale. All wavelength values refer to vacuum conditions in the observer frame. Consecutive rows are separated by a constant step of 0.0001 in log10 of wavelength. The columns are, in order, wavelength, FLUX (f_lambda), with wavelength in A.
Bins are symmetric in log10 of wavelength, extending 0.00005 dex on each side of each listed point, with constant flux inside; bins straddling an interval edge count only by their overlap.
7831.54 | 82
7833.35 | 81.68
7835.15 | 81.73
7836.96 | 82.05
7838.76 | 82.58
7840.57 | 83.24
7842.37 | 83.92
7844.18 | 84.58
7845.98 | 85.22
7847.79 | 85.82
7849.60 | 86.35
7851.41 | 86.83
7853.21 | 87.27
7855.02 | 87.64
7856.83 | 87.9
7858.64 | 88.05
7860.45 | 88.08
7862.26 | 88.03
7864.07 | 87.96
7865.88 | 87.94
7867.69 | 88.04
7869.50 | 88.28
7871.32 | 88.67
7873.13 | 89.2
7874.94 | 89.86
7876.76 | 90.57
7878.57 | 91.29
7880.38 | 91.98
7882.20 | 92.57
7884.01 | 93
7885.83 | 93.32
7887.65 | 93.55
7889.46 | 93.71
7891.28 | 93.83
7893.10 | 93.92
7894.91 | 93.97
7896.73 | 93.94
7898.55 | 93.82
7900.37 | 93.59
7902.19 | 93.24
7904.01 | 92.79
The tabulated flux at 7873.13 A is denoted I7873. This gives 89.2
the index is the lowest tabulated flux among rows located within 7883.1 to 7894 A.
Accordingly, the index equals 93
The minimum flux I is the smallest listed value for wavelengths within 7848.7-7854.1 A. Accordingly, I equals 86.35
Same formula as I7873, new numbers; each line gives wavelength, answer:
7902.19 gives 93.24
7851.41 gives 86.83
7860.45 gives 88.08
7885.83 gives 93.32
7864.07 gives 87.96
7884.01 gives 93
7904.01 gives 92.79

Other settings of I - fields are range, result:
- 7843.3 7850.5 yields 84.58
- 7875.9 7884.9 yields 90.57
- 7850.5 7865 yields 86.83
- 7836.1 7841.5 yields 82.05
